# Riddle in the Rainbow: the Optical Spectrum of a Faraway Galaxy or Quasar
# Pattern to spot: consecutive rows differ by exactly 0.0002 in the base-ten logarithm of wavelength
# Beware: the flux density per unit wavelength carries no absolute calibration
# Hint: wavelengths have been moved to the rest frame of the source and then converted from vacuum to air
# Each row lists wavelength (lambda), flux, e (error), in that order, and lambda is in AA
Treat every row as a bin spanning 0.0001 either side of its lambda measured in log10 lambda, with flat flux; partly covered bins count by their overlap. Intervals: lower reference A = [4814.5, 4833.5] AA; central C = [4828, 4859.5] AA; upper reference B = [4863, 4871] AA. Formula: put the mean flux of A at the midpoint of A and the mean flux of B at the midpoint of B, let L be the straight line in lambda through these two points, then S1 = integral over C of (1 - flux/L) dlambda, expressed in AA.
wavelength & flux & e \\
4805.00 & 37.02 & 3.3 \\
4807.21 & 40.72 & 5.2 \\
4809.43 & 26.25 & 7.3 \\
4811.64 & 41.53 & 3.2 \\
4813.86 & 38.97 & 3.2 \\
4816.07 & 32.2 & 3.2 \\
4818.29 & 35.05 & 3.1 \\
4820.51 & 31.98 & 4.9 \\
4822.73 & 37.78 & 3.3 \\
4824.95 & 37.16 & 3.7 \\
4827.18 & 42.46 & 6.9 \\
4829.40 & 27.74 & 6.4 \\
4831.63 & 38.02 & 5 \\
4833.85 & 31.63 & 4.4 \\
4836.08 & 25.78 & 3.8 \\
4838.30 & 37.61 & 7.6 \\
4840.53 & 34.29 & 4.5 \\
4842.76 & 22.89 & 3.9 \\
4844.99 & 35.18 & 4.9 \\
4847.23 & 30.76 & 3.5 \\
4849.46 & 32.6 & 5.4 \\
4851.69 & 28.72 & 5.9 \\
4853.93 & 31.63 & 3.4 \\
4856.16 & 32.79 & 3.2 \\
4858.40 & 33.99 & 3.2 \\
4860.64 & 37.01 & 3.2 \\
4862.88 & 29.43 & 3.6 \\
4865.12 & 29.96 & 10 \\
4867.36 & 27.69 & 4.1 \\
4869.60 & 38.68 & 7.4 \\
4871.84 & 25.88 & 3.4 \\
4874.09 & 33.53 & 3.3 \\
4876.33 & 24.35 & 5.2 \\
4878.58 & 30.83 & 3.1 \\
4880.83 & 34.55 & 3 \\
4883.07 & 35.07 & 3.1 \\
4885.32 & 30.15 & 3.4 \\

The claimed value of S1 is 1.65 AA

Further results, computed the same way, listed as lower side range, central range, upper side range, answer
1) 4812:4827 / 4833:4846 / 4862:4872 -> 1.05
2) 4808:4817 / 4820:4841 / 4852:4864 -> -0.26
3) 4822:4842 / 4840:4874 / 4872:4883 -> 1.01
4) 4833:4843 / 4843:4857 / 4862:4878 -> -0.32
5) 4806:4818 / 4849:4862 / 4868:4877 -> -0.22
